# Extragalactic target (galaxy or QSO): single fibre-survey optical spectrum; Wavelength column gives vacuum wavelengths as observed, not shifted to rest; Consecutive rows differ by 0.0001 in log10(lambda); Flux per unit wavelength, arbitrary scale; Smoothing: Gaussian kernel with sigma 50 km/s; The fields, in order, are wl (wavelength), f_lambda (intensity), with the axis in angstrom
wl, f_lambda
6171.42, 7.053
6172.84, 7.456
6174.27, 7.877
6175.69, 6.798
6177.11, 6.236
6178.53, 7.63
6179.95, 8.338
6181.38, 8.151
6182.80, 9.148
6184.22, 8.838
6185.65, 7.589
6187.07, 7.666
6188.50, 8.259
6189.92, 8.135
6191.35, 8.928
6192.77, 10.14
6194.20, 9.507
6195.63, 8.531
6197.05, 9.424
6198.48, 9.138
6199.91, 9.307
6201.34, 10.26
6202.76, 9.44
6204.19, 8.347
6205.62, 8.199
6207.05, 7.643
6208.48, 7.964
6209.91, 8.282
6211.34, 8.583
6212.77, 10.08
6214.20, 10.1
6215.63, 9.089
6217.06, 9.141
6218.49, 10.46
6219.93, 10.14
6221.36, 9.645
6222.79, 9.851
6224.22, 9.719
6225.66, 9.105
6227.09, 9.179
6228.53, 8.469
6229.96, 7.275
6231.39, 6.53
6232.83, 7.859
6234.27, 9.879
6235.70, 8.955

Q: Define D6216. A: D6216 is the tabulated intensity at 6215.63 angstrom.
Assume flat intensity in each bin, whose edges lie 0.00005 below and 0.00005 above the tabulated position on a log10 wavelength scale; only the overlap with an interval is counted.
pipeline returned 9.089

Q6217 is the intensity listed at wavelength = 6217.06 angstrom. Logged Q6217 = 9.141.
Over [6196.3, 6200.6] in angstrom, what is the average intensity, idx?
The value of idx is 9.28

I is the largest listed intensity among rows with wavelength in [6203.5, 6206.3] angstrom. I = 8.347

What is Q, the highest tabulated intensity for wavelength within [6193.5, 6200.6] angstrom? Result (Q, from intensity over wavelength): 9.507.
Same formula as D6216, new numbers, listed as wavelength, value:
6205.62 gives 8.199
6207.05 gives 7.643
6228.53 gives 8.469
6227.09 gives 9.179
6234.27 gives 9.879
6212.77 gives 10.08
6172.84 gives 7.456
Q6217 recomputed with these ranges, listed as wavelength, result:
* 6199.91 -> 9.307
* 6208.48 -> 7.964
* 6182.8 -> 9.148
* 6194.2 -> 9.507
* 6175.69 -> 6.798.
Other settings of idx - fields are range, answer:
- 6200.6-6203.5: 9.85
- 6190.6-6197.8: 9.3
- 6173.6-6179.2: 7.13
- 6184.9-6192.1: 8.13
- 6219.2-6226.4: 9.69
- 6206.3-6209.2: 7.8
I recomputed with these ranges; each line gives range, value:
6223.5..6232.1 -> 9.719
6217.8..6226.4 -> 10.46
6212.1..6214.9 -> 10.1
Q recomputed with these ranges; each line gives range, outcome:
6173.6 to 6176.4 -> 7.877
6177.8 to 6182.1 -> 8.338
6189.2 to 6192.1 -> 8.928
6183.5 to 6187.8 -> 8.838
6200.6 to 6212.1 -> 10.26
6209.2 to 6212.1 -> 8.583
